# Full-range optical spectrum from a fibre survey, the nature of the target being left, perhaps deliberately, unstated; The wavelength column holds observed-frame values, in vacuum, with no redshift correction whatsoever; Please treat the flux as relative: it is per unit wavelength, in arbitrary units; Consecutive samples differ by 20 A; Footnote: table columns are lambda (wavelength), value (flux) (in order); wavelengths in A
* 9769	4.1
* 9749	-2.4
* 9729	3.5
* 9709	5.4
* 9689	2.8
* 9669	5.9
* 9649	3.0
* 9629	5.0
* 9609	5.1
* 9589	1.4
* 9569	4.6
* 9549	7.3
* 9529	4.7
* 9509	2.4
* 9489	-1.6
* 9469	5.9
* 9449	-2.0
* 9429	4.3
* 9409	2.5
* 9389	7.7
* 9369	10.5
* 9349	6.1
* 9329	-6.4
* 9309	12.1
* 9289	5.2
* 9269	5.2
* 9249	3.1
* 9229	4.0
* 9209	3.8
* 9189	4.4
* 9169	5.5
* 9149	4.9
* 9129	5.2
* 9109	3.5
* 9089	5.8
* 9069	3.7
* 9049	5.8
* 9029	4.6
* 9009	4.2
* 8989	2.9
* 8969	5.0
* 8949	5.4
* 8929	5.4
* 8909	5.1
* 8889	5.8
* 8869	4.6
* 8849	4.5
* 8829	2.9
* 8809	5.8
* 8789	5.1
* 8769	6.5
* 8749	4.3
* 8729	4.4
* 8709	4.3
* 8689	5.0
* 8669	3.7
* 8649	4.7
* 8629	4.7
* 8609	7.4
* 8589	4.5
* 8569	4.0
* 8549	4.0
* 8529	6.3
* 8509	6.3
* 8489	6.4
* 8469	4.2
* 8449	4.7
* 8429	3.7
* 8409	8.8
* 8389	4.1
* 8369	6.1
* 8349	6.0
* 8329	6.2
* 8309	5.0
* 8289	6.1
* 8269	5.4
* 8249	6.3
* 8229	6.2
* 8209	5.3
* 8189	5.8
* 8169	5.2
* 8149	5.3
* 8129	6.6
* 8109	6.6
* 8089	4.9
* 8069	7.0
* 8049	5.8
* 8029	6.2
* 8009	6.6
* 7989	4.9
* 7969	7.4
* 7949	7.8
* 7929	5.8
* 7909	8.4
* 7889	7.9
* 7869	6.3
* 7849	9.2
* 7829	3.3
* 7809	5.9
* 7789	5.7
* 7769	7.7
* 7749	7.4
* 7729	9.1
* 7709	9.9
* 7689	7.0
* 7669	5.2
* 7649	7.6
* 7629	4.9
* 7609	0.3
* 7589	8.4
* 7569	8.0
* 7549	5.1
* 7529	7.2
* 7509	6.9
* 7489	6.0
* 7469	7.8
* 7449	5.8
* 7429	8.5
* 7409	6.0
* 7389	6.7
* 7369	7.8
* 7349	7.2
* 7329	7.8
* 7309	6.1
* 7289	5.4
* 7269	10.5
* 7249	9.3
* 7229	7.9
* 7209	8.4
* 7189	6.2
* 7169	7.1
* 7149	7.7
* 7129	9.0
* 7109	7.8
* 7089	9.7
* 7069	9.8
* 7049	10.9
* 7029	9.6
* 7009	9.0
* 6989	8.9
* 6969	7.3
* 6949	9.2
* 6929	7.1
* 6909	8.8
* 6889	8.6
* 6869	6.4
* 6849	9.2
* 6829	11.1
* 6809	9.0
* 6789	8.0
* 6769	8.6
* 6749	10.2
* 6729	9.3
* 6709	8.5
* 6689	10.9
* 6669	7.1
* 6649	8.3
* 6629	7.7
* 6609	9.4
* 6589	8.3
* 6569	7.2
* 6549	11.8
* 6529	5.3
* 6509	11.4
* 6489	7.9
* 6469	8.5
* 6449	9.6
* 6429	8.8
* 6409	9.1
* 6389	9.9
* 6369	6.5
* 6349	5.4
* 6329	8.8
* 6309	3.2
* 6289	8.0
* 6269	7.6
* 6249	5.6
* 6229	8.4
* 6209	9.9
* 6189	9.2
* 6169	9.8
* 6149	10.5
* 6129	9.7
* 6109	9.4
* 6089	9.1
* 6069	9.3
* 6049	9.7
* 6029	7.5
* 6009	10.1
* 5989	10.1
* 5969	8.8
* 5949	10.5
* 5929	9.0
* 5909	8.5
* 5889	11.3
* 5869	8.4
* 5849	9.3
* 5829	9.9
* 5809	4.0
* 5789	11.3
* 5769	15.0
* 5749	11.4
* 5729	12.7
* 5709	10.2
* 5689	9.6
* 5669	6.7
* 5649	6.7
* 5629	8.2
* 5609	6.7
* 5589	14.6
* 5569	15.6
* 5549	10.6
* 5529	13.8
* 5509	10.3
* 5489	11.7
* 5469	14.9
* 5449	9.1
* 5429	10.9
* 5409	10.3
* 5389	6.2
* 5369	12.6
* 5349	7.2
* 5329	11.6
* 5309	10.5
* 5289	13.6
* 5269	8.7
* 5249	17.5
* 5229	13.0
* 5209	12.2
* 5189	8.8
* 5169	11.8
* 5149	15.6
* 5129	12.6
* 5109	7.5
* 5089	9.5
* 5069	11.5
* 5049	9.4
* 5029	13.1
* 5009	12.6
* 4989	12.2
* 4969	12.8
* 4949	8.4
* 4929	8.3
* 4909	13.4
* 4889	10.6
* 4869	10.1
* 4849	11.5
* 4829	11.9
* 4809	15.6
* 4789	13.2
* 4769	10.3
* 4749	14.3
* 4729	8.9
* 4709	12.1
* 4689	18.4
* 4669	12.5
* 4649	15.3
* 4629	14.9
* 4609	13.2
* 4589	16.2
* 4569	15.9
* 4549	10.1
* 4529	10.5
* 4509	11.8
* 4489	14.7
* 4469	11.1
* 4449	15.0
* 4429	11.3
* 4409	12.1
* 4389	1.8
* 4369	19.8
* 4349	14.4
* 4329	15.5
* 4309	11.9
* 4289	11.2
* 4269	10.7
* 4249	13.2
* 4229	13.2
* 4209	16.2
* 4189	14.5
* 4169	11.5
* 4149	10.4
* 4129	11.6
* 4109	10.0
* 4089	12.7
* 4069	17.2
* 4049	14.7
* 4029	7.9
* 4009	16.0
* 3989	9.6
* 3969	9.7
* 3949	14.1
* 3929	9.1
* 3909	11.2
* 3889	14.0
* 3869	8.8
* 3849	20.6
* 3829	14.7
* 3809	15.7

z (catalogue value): 0.728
